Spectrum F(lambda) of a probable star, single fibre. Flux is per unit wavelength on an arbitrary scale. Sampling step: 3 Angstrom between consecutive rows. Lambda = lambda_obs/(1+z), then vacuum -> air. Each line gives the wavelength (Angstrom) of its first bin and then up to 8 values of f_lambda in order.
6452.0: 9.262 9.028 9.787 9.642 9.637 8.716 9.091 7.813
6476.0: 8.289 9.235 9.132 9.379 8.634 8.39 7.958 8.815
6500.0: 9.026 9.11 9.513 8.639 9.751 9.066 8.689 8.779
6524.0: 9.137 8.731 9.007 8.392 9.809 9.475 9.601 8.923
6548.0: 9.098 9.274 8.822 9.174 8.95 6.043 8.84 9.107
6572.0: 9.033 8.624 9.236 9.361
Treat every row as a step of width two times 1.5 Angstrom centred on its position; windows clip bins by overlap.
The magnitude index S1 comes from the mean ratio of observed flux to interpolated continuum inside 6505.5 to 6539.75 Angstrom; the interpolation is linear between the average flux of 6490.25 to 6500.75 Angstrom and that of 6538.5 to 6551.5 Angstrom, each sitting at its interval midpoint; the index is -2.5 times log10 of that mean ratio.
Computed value -0.02 mag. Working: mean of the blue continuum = 8.52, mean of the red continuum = 9.26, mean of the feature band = 9.06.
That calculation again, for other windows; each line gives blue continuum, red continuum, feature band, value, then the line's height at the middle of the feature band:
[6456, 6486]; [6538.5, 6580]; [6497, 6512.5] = -0.02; 8.99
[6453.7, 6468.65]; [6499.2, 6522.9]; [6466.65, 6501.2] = 0.06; 9.23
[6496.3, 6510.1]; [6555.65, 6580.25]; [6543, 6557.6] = -0.04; 8.75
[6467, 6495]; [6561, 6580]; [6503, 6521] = -0.06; 8.62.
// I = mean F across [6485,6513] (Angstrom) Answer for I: 8.88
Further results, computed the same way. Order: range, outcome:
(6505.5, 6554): 9.1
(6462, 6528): 8.89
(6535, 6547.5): 9.41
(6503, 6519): 9.14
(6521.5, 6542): 9.11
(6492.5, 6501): 8.57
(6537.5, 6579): 8.87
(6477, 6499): 8.79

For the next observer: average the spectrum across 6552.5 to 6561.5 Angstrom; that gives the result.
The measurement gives 8.98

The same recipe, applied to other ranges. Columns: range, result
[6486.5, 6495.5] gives 8.33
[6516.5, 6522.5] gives 8.73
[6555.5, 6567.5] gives 8.25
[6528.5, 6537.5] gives 9.07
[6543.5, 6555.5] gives 9.03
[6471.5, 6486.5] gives 8.77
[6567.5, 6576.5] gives 8.92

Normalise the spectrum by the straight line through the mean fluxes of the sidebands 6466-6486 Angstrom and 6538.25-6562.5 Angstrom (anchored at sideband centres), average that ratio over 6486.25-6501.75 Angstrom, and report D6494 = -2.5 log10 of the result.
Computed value 0.03 mag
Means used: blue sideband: 8.8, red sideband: 9.03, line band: 8.59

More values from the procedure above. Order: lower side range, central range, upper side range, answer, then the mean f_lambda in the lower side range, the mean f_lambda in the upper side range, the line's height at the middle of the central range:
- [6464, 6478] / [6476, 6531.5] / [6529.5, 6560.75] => -0.008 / 8.63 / 9.15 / 8.86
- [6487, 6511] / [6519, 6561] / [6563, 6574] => -0.052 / 8.78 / 8.57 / 8.66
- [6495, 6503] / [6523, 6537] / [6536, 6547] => 0.032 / 8.9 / 9.39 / 9.25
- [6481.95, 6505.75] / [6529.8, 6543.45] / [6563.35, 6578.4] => -0.061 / 8.82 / 8.72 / 8.77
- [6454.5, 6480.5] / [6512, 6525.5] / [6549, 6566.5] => -0.033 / 9.03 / 8.52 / 8.74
